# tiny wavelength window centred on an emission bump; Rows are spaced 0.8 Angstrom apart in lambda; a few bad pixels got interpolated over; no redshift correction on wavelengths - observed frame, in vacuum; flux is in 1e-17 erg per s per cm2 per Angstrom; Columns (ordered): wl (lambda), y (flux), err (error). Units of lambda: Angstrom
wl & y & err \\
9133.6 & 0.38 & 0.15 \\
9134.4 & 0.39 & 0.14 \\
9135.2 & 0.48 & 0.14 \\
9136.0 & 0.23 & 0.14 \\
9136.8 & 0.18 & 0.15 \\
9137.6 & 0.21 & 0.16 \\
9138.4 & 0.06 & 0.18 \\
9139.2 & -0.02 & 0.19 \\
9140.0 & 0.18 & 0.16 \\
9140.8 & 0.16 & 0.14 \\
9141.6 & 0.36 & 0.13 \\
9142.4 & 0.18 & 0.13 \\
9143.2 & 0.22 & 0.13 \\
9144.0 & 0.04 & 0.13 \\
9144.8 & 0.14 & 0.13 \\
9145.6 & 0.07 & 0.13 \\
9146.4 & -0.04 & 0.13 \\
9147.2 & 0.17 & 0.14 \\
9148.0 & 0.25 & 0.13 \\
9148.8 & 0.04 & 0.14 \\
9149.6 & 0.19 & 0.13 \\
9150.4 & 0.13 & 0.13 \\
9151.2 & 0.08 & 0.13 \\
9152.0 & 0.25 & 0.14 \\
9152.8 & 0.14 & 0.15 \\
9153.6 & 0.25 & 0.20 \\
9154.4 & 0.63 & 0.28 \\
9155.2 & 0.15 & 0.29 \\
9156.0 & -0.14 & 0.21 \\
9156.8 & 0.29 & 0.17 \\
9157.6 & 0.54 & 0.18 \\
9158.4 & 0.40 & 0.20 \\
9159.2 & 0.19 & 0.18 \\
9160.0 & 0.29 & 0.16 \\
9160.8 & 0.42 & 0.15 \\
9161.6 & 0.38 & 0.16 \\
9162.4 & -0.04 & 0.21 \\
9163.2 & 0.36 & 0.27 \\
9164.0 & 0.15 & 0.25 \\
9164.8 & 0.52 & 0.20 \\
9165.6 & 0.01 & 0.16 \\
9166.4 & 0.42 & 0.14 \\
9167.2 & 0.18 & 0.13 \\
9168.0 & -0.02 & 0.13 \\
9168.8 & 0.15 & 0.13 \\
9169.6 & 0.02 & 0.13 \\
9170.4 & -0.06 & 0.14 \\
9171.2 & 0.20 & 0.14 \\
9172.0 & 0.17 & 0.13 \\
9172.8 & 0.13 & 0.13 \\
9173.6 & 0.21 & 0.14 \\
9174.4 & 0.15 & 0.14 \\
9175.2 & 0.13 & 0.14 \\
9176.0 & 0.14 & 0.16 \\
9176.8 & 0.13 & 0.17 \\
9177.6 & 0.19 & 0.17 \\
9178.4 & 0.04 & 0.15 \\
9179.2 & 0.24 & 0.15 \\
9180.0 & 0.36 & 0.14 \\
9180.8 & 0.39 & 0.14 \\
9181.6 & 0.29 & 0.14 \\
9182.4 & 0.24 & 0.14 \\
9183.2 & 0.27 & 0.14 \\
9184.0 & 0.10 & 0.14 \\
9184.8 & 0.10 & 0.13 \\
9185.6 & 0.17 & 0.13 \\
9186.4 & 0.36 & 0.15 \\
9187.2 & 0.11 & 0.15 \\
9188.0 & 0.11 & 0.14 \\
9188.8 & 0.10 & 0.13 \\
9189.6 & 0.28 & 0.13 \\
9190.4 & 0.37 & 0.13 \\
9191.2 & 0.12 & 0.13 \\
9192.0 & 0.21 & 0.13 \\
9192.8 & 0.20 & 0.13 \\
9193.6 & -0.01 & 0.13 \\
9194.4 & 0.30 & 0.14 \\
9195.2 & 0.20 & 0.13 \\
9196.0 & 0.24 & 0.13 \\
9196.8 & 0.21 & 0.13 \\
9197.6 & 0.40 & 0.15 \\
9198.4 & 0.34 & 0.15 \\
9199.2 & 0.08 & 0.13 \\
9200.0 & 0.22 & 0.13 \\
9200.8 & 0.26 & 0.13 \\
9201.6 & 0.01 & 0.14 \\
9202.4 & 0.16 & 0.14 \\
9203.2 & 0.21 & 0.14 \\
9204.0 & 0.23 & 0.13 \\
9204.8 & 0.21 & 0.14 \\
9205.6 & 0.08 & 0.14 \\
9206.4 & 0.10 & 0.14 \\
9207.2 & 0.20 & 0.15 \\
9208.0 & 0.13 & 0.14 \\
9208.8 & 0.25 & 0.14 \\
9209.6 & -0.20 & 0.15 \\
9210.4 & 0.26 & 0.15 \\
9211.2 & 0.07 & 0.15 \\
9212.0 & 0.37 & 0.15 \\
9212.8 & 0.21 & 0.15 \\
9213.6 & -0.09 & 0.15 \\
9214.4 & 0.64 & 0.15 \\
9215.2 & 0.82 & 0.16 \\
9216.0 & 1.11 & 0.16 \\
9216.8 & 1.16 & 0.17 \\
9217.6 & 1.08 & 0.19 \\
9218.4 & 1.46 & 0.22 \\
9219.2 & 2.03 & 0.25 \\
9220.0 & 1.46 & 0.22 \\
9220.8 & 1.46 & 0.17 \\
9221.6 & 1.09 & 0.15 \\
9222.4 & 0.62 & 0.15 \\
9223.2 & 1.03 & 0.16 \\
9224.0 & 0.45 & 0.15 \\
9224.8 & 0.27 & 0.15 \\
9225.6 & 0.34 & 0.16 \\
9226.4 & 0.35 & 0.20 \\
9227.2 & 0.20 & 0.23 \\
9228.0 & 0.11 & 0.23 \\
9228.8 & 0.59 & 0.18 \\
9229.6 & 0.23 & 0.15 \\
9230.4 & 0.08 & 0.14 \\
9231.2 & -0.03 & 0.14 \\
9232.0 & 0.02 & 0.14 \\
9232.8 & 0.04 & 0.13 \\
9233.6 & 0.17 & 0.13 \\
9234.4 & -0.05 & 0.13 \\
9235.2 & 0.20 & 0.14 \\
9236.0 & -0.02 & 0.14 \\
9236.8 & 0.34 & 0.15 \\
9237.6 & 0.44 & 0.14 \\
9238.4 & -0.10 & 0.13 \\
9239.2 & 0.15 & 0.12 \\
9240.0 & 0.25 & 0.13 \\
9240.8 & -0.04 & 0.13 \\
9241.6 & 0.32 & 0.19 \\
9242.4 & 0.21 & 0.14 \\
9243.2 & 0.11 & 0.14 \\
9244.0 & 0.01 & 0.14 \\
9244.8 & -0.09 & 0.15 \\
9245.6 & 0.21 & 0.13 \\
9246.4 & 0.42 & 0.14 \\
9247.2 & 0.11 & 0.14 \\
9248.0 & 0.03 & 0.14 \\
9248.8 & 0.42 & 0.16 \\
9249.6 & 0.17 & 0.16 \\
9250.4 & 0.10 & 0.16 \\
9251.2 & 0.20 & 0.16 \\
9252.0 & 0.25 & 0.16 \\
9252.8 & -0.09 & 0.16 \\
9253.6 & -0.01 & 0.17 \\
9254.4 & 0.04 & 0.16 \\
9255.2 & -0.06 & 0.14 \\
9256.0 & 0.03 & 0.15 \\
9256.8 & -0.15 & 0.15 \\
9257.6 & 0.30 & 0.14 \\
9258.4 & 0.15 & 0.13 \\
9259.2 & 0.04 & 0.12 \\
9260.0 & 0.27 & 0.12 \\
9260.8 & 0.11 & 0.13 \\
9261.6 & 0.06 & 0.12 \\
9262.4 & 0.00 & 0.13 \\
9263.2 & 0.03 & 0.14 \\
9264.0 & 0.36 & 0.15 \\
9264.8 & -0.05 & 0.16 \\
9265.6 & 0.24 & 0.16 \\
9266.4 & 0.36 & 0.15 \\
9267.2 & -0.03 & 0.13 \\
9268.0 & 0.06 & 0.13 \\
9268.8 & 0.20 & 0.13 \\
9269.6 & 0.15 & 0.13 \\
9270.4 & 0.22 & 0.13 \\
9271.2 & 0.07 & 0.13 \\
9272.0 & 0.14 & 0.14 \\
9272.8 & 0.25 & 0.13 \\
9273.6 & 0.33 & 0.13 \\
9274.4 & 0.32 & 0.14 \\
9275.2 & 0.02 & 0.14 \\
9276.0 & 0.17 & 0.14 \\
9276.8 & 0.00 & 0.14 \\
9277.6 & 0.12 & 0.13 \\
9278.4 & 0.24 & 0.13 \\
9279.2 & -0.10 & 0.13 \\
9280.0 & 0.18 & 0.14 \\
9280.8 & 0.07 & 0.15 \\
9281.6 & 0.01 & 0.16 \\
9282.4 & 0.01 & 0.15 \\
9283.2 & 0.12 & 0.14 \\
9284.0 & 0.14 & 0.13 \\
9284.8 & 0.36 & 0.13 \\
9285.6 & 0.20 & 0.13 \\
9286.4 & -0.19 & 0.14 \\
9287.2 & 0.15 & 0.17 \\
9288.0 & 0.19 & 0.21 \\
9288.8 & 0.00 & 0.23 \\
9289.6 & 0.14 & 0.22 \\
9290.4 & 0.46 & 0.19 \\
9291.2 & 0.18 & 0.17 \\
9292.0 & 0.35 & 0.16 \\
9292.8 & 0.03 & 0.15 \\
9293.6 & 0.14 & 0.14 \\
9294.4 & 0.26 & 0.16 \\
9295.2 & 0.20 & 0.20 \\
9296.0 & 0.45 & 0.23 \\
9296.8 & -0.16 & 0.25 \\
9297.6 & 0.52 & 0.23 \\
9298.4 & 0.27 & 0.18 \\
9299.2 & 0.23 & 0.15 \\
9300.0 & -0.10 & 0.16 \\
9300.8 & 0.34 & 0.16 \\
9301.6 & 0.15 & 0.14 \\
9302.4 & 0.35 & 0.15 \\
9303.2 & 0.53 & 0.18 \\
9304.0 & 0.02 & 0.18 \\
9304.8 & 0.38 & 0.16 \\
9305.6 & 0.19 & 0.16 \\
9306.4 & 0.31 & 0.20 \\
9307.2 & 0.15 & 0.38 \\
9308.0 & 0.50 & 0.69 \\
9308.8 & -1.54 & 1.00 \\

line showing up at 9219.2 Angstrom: [O III] 5007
